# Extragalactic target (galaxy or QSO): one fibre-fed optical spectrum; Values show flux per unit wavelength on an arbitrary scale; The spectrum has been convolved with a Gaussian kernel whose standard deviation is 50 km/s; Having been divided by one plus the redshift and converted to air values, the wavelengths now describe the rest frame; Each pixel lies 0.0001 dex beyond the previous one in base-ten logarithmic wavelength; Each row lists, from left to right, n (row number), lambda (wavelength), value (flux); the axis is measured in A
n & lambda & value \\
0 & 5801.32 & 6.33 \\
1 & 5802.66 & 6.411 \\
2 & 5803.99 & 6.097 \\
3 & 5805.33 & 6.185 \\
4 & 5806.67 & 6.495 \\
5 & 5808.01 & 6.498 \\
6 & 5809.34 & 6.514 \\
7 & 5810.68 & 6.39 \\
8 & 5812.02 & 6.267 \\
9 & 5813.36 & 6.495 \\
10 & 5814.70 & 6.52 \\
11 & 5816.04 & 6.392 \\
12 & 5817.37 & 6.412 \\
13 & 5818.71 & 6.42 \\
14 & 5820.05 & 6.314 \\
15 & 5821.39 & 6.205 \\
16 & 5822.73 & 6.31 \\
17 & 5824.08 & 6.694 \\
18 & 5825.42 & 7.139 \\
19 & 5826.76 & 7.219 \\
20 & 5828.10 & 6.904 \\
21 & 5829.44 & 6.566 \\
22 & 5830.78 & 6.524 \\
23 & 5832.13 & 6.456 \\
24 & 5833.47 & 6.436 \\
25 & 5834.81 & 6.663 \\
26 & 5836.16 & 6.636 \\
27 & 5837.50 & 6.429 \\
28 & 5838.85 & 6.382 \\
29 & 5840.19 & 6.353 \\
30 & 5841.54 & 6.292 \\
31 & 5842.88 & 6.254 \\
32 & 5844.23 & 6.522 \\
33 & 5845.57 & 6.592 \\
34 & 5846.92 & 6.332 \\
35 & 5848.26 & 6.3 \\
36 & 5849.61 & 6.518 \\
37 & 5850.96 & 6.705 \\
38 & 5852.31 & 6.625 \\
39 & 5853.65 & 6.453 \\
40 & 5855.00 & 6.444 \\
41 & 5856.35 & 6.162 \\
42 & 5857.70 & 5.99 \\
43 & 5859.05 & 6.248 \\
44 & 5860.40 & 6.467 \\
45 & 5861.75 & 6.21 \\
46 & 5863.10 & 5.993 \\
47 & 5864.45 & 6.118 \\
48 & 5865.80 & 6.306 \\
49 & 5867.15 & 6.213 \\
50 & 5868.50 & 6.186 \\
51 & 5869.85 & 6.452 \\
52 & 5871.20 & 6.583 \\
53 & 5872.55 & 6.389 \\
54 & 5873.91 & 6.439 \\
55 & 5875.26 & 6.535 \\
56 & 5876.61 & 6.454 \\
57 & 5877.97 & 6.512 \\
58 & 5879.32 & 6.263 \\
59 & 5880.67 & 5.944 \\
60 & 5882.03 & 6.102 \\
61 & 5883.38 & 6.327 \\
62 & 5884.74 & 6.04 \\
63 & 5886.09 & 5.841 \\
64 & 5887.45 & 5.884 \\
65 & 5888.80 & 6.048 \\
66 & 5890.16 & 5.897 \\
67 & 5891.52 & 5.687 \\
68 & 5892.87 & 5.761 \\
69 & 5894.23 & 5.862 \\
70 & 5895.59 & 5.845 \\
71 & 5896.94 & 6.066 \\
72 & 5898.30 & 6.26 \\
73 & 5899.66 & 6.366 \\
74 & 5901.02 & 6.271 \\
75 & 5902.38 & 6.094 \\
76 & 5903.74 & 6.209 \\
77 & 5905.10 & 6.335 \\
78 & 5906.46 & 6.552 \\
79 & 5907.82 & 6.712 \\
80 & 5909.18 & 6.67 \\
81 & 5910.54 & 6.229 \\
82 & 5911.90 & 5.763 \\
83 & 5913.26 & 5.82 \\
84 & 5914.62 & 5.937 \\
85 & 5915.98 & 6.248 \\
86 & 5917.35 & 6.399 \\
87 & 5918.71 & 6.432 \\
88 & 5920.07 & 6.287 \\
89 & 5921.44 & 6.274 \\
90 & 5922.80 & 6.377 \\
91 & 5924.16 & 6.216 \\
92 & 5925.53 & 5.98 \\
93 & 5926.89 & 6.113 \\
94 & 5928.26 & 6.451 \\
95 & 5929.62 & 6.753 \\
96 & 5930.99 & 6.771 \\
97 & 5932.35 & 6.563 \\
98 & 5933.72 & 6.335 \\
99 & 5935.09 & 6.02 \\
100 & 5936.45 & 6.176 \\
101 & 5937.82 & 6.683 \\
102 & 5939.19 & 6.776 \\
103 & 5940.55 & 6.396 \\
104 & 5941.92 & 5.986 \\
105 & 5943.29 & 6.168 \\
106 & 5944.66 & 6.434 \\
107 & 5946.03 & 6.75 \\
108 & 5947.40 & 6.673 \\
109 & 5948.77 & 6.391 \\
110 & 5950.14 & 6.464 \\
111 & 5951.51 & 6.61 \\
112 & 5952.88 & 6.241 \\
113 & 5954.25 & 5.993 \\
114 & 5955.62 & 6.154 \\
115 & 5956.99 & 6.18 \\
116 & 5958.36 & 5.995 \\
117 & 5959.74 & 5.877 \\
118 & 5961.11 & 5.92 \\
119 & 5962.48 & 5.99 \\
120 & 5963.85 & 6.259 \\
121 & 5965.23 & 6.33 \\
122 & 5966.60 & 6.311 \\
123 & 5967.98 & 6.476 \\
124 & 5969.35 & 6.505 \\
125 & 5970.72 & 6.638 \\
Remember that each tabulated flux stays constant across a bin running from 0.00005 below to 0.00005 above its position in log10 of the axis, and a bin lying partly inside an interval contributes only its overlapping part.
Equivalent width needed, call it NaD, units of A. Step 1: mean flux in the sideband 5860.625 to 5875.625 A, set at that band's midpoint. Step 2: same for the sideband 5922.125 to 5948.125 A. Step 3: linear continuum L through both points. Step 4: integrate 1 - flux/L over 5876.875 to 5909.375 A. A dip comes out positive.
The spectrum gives 1.03 A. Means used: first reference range 6.31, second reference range 6.4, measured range 6.14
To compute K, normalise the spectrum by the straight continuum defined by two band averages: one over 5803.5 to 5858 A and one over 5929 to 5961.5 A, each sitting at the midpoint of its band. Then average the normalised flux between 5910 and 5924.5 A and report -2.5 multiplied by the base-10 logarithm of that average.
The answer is 0.03 mag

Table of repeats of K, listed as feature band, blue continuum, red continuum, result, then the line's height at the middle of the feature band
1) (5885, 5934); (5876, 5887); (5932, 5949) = 0.015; 6.28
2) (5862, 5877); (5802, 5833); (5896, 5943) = 0.012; 6.4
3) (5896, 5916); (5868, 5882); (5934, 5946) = 0.022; 6.36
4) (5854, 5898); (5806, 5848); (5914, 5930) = 0.038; 6.39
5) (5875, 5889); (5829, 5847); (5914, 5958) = 0.041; 6.41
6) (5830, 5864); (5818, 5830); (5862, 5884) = 0.014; 6.48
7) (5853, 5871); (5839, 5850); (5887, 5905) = 0.002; 6.27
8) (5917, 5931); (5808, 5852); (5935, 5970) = 0.000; 6.35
